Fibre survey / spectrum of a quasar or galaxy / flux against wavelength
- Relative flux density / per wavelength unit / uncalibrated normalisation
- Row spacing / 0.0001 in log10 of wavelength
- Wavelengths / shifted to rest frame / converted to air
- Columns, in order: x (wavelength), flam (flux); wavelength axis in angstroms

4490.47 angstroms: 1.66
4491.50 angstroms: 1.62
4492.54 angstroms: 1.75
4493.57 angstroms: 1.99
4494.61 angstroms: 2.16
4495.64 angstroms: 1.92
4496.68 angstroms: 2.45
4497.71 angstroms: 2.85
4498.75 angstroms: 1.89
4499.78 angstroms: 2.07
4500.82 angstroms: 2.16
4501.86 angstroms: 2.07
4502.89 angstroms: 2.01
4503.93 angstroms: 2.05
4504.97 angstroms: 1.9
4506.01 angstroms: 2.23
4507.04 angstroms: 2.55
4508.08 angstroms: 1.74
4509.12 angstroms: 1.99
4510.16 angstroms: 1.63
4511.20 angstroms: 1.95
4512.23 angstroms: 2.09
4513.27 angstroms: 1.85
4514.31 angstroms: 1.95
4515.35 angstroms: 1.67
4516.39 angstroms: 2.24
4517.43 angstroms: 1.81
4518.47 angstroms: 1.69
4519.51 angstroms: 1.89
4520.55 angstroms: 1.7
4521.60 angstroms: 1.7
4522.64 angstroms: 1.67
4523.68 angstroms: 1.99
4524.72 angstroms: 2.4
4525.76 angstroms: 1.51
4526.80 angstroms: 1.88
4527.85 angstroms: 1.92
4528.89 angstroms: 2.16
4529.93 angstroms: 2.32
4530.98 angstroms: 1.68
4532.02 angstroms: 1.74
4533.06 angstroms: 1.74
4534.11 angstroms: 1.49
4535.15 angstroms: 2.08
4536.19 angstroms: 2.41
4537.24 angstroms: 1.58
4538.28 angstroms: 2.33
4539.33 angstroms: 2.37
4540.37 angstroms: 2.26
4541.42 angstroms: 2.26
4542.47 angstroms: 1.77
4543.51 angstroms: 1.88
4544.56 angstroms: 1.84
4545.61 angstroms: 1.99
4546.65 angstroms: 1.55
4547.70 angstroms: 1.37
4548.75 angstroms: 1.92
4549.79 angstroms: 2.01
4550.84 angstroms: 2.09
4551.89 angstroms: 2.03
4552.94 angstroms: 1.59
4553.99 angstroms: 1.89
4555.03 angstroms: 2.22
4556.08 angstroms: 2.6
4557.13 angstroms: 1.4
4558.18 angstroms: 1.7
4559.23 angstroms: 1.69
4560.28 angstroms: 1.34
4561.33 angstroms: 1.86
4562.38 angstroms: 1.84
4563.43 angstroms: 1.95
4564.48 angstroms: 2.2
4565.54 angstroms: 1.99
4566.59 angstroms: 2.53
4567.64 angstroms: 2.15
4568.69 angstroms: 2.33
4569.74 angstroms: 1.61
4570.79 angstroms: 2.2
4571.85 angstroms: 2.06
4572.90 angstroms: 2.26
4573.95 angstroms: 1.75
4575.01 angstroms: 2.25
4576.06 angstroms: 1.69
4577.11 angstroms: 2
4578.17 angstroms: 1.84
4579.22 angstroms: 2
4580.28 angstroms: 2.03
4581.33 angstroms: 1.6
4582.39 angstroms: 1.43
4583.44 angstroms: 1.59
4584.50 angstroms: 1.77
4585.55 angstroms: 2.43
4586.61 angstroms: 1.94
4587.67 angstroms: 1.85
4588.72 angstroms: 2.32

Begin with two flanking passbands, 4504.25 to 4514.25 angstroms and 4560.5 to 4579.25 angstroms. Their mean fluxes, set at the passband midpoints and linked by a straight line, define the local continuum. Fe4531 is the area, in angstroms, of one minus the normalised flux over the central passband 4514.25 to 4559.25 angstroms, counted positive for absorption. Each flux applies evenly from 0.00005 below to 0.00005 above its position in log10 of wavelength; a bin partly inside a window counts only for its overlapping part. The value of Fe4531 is 2.1 angstroms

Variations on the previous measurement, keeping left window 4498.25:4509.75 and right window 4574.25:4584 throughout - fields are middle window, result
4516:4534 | 1.1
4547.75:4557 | -0.4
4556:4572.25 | -0.7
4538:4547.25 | -0.4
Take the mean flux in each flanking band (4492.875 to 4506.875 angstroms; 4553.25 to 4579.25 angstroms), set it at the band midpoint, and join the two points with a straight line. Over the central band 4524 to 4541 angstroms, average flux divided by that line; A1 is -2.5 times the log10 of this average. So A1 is 0.034 mag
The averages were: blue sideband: 2.14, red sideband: 1.97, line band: 1.99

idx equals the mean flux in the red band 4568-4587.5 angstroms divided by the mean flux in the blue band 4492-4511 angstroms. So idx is 0.93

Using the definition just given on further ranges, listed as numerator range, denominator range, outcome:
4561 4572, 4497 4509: 0.97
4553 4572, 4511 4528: 1.05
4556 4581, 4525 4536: 1.04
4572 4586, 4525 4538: 1.00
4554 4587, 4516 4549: 1.02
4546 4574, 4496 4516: 0.94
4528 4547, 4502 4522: 1.02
